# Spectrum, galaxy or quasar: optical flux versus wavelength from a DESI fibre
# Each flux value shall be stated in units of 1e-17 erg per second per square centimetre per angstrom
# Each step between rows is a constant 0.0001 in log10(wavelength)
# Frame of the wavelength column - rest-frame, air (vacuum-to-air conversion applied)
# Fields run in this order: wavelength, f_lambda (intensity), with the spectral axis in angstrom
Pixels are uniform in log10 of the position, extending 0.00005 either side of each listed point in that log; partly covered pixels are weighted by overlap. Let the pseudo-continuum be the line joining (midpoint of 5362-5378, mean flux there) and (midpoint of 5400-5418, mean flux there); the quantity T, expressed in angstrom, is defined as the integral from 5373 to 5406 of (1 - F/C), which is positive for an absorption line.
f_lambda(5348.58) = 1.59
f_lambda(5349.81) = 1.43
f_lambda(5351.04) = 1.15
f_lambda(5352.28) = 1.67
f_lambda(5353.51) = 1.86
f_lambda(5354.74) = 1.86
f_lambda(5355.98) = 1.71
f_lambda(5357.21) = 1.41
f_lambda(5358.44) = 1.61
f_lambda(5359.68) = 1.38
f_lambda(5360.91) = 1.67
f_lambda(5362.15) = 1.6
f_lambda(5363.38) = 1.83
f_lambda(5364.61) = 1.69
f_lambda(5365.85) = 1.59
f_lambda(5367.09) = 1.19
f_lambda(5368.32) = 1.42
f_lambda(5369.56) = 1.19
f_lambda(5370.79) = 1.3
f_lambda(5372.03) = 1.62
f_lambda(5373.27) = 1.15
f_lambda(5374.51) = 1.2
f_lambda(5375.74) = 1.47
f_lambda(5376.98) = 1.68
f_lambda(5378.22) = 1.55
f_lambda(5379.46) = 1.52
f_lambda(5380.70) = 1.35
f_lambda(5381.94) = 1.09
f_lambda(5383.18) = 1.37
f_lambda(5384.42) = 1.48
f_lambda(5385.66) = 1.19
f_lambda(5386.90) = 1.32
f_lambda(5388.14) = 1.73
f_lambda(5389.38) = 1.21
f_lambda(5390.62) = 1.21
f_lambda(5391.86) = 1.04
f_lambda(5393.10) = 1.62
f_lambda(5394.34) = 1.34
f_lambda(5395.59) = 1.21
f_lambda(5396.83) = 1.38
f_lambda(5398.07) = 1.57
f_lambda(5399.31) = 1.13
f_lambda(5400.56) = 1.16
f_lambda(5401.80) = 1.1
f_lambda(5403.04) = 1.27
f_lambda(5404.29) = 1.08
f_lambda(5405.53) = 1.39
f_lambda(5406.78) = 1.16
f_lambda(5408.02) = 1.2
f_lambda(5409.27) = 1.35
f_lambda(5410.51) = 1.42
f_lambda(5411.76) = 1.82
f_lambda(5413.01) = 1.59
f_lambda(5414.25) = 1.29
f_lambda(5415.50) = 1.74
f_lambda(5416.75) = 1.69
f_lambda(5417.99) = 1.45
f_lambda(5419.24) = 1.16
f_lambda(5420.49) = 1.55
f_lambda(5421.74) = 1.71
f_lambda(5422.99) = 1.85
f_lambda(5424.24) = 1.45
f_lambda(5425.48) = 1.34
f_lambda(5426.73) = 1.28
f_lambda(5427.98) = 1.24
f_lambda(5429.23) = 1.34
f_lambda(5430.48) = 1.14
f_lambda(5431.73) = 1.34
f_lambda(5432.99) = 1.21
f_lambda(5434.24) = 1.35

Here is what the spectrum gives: 2.1 angstrom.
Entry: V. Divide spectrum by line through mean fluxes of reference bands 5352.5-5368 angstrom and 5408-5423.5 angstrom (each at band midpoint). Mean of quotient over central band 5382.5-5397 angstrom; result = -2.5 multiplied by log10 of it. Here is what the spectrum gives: 0.17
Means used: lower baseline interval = 1.61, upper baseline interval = 1.53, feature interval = 1.34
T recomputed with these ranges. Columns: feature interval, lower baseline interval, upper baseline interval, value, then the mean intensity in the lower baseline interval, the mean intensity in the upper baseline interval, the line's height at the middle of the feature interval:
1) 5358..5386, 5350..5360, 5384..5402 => 0.4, 1.58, 1.32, 1.46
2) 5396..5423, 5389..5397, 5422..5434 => -1.6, 1.28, 1.36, 1.32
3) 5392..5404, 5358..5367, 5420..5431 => 1.7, 1.6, 1.44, 1.51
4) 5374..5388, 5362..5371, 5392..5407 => -0.1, 1.48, 1.28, 1.39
